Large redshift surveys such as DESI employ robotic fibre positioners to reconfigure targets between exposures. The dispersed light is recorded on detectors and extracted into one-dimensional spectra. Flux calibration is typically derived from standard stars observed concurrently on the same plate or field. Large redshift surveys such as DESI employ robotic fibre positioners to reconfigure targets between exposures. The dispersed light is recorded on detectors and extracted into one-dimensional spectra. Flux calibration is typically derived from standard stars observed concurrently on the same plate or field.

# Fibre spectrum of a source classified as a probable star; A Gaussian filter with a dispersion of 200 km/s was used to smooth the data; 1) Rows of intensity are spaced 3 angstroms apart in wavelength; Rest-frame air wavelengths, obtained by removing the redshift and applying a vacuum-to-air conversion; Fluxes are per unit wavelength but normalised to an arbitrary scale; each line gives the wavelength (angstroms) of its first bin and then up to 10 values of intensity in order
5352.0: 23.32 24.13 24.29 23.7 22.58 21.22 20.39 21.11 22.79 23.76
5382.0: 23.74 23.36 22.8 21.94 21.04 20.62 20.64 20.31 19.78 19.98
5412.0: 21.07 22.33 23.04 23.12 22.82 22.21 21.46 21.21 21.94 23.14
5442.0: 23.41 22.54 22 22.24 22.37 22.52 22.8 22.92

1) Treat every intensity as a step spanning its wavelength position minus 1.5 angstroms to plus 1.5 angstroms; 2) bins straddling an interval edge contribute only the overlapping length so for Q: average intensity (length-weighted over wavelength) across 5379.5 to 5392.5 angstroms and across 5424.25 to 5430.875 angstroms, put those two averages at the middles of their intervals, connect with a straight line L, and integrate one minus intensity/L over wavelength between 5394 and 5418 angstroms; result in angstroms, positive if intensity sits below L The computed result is 1.8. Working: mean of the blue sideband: 23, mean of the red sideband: 22.1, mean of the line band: 20.8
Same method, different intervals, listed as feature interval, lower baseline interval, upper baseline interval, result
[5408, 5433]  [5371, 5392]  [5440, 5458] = 0.69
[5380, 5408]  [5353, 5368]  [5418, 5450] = 1.57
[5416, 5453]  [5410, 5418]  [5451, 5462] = -0.42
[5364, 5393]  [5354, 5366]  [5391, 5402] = -0.20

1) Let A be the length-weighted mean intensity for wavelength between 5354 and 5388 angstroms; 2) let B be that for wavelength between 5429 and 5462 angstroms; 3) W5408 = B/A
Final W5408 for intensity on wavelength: 1.0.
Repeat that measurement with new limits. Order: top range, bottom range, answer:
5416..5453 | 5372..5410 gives 1.03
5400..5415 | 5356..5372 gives 0.91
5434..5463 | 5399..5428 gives 1.05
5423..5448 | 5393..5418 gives 1.07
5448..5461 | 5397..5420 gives 1.07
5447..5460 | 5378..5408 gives 1.03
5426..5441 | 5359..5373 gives 1.00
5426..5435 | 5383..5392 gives 0.95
